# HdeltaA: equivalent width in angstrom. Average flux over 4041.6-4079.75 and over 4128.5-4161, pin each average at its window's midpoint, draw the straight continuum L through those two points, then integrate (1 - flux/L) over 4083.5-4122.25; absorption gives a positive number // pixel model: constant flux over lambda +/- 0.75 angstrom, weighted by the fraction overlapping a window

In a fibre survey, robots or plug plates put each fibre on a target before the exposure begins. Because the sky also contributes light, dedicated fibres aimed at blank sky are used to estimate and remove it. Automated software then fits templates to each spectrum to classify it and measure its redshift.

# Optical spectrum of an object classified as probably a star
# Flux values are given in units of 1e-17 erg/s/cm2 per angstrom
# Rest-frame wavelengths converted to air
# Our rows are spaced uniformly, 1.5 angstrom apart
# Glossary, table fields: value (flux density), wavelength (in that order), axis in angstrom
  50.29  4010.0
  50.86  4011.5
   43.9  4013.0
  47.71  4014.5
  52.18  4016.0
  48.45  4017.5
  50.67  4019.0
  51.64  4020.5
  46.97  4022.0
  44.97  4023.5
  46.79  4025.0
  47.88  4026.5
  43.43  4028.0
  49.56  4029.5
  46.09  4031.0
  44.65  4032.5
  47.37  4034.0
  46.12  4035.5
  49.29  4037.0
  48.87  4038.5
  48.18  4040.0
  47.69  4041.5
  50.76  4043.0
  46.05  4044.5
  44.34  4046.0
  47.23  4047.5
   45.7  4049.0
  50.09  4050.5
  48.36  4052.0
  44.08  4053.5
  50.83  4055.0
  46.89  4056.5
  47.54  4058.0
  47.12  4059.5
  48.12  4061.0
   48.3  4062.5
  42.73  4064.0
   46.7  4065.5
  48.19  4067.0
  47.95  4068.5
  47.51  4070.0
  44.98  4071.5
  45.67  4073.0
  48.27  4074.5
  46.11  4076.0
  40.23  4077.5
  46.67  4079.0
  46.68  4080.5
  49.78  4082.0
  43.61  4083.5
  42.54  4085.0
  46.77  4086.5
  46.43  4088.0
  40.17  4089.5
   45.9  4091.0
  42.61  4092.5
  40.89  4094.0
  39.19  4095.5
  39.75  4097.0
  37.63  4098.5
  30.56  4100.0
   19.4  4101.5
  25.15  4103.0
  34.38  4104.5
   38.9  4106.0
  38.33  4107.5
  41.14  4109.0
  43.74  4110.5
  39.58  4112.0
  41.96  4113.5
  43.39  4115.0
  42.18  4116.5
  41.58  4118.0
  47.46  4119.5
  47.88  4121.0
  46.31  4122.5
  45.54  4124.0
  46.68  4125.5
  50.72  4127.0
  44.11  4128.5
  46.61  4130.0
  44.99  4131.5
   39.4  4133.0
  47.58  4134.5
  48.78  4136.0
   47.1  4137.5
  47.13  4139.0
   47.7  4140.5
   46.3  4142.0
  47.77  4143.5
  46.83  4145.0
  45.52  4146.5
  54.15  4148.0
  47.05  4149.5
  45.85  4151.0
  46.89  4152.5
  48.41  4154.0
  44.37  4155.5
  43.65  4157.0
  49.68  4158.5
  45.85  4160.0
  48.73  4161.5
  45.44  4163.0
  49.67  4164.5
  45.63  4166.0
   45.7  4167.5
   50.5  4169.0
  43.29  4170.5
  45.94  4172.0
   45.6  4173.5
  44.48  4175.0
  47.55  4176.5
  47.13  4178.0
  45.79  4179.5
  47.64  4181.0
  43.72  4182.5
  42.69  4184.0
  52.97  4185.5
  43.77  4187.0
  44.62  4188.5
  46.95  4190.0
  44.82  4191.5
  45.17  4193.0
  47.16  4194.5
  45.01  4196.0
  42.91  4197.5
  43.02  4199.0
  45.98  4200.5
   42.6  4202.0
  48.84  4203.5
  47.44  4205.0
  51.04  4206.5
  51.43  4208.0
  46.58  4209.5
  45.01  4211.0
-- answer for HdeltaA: 5.6 angstrom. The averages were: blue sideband 46.8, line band 40.1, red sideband 46.7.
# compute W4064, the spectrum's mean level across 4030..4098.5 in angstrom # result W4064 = 46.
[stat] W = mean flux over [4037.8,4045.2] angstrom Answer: 48.3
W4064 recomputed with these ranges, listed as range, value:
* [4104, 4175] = 45.5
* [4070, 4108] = 41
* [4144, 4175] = 46.9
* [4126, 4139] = 46.2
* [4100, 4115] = 36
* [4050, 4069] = 47.4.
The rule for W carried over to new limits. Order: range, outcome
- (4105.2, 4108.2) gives 38.5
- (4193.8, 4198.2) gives 45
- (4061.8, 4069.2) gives 46.8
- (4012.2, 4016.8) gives 48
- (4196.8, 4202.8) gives 43.7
